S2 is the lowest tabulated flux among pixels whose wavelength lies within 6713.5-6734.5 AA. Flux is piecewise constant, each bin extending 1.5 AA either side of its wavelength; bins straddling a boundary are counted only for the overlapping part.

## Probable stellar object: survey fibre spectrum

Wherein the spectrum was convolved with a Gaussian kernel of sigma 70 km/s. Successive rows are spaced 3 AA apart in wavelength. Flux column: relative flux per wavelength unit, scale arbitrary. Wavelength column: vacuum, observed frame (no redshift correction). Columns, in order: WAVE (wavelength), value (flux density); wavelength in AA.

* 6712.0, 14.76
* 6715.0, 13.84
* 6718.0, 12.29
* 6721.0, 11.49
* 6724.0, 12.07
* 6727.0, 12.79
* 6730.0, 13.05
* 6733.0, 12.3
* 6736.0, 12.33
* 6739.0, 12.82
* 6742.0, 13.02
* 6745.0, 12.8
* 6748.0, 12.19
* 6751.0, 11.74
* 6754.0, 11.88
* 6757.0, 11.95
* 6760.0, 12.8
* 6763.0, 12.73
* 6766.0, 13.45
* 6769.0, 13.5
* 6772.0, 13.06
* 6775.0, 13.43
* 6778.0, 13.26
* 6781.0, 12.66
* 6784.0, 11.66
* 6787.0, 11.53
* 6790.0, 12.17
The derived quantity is 11.49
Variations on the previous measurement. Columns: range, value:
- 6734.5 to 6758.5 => 11.74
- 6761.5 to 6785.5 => 11.66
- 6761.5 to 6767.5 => 12.73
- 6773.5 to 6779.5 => 13.26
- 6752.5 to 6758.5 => 11.88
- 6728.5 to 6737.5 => 12.3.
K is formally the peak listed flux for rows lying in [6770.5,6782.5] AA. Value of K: 13.43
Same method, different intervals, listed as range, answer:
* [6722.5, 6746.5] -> 13.05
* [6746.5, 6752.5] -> 12.19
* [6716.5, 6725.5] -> 12.29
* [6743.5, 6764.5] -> 12.8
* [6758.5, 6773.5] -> 13.5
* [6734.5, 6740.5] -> 12.82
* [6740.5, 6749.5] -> 13.02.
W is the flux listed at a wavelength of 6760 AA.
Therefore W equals 12.8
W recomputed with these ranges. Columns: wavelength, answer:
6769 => 13.5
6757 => 11.95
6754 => 11.88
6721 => 11.49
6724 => 12.07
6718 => 12.29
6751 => 11.74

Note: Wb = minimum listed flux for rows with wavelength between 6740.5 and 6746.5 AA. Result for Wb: 12.8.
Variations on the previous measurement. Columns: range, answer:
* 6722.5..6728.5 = 12.07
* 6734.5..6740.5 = 12.33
